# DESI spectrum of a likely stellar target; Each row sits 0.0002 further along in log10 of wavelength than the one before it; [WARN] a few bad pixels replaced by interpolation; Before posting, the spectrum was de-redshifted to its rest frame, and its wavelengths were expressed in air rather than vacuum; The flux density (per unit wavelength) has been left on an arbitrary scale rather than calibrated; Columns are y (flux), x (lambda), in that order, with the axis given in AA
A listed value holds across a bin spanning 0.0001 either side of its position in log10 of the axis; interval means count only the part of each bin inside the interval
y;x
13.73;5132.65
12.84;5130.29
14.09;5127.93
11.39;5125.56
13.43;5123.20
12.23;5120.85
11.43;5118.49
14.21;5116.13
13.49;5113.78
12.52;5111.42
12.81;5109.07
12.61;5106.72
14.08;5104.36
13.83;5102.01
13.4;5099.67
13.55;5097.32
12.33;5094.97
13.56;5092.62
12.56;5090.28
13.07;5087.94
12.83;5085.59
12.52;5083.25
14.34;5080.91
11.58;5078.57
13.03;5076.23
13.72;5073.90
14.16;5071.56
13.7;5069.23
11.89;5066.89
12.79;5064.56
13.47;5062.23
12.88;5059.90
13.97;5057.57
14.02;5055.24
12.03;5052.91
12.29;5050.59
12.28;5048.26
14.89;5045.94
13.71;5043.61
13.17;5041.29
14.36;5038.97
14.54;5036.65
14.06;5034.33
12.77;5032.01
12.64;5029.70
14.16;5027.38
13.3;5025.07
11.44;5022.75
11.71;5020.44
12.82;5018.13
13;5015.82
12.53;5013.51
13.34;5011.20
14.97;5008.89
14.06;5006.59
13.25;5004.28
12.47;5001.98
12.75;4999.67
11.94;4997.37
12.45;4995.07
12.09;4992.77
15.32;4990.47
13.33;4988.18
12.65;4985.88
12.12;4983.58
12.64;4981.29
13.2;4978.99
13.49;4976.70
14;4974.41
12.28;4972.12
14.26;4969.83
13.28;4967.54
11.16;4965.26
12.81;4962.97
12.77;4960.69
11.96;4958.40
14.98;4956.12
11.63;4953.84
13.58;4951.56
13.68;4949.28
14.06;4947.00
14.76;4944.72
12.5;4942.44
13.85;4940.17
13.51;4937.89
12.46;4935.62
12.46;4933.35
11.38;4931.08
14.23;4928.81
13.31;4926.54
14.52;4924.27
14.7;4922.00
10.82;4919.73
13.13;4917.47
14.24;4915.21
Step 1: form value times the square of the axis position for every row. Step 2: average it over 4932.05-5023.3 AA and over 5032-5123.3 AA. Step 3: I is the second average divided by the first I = 1.05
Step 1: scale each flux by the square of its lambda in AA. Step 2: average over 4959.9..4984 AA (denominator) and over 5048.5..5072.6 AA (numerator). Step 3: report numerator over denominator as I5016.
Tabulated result 1.0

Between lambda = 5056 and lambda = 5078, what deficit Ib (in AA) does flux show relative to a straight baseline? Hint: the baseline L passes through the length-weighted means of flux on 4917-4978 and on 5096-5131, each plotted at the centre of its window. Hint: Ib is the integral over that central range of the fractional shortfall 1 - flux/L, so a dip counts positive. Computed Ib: -0.3 AA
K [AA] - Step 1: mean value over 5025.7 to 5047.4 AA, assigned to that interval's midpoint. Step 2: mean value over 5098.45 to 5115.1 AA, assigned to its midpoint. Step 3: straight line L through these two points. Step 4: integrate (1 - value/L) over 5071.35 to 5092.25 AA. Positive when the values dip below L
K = 0.6 AA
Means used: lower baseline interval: 13.8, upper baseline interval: 13.3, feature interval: 13.1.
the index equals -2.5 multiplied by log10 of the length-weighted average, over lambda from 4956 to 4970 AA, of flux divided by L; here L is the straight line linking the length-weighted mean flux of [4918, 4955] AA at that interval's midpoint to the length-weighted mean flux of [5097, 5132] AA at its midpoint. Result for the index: 0.03 mag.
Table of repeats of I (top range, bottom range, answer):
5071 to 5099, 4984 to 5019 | 1.03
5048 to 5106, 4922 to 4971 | 1.05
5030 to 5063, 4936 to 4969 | 1.06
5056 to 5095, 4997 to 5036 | 1.03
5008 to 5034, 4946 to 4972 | 1.02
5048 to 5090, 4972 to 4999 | 1.04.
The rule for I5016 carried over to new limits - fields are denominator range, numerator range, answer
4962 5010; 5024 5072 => 1.05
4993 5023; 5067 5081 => 1.06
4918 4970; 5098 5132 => 1.06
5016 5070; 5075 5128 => 1.01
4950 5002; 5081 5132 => 1.06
